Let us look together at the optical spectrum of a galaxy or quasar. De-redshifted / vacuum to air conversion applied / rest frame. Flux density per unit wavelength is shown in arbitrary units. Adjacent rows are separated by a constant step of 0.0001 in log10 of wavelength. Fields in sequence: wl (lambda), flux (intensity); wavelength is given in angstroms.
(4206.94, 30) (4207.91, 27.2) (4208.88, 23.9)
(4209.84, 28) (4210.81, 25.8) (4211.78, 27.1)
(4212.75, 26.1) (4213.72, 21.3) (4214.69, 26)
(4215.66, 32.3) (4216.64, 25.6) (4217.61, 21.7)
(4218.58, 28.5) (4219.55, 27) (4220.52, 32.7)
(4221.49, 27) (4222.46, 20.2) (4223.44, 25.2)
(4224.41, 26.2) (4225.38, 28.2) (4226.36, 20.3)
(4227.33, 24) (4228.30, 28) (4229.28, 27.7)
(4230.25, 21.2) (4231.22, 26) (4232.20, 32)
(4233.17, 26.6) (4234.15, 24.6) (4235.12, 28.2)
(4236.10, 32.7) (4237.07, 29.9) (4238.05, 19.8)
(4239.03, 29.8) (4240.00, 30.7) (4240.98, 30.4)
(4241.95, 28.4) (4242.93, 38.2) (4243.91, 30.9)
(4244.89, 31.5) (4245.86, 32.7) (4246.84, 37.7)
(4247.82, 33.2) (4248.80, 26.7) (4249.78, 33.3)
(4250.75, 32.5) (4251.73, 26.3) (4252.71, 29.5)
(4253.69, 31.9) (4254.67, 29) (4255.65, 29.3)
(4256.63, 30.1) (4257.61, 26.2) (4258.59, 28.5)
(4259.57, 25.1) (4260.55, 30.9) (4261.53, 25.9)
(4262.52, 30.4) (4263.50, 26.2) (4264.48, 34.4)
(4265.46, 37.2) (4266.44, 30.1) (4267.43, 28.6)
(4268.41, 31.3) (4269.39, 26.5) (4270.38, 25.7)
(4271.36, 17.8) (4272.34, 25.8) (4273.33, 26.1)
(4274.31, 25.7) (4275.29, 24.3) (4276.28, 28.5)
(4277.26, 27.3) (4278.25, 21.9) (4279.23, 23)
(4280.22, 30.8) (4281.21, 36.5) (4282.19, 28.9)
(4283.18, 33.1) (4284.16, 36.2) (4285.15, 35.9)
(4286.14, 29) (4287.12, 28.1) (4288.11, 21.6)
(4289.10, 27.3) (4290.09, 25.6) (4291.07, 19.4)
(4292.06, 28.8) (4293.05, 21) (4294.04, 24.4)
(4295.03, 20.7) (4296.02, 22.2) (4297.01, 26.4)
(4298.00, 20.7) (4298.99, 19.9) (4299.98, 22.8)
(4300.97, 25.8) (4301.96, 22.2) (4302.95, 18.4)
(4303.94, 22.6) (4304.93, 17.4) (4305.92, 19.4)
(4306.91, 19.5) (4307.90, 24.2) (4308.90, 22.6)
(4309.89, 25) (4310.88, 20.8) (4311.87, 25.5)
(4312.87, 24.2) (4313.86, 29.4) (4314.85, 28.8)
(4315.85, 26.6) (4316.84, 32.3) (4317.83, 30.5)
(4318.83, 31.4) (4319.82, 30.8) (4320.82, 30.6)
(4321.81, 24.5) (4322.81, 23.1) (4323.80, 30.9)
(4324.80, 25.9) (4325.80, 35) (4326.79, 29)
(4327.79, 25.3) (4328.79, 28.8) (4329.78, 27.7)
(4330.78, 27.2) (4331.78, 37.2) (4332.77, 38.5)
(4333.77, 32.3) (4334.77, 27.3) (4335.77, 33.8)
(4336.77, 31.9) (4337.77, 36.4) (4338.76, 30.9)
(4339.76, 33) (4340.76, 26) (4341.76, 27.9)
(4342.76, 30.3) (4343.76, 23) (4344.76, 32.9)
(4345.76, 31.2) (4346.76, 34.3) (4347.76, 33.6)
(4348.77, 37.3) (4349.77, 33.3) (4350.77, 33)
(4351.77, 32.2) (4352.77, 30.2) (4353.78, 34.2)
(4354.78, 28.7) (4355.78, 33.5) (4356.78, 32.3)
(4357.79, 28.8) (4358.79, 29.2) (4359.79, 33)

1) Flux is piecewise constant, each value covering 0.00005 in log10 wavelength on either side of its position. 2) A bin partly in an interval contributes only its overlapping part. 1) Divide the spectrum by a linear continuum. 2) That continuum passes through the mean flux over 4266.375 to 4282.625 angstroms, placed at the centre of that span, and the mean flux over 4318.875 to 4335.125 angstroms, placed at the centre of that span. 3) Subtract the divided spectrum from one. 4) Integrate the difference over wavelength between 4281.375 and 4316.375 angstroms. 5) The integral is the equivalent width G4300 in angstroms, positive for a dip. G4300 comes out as 4.1 angstroms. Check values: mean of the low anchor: 26.9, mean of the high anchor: 29.7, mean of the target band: 24.8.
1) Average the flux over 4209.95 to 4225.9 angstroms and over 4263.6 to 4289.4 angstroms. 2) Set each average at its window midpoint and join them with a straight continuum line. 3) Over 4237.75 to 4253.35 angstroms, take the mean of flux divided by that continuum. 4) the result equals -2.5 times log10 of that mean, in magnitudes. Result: -0.13 mag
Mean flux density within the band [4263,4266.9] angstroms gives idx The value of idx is 32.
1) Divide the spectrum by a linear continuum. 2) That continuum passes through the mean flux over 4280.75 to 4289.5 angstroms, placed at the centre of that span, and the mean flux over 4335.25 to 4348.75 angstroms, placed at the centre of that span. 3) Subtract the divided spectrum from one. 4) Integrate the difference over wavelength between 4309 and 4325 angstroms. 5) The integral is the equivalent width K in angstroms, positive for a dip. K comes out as 1.9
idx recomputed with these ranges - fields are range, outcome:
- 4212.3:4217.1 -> 26.2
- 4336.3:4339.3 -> 33.2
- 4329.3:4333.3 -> 32.7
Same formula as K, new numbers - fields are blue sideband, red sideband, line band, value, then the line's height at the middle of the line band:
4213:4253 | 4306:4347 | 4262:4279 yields 0.58 angstroms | 28.4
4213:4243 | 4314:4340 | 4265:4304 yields 3.54 angstroms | 28.9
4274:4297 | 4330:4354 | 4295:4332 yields 4.82 angstroms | 29.4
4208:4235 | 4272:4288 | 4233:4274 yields -2.71 angstroms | 27.5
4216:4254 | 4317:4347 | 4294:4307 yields 3.54 angstroms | 29.6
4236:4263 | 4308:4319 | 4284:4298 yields 1.09 angstroms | 27.9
